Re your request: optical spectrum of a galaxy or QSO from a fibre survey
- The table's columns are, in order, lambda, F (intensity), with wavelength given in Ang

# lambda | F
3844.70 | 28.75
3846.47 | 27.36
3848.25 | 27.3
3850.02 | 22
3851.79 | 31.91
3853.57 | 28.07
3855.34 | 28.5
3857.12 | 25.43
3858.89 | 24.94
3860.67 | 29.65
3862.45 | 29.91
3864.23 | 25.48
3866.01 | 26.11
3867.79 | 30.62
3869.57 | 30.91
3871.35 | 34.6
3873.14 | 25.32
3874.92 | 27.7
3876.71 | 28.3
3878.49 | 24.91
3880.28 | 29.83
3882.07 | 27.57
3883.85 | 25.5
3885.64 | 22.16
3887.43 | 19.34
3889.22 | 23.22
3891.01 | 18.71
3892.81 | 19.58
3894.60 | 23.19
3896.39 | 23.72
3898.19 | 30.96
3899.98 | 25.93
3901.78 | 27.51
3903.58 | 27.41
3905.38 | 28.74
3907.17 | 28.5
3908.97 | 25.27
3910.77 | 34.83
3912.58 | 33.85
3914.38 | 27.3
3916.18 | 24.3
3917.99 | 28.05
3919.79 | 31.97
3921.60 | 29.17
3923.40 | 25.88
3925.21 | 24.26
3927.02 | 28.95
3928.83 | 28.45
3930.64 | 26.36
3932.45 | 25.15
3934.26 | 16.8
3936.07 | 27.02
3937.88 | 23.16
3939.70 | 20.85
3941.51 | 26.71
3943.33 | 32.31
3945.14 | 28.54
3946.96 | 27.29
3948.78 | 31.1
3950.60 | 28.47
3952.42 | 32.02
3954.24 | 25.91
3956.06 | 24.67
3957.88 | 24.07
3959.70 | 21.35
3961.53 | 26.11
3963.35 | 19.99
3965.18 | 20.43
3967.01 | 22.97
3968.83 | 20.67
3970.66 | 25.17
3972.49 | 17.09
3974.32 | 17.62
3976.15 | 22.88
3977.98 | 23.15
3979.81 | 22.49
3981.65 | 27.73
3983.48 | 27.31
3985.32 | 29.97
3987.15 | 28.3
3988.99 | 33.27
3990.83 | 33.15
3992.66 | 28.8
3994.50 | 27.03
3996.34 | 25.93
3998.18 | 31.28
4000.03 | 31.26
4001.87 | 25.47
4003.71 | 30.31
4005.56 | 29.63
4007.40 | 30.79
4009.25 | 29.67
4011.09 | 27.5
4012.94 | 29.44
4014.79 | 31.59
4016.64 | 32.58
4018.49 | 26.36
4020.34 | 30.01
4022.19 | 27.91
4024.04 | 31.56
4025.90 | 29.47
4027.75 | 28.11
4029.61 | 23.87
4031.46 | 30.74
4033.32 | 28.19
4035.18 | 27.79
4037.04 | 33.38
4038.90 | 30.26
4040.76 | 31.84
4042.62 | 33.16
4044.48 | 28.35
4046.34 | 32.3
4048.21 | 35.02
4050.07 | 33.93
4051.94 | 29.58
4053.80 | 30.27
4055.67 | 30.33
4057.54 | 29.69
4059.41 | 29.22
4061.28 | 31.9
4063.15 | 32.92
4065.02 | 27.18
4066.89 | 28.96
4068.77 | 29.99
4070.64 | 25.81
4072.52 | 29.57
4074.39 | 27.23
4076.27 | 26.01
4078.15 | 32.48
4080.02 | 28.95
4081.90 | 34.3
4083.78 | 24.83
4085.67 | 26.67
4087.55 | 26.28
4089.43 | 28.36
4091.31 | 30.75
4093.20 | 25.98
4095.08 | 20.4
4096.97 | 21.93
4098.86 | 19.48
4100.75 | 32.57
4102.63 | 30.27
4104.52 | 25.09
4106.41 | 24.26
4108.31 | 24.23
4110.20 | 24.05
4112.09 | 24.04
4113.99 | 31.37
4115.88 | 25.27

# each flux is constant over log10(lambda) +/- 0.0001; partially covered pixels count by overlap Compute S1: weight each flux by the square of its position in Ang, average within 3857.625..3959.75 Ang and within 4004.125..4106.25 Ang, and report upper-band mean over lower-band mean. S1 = 1.17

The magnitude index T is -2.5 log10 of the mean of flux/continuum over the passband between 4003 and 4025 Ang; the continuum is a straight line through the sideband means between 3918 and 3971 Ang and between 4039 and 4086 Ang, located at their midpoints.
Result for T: -0.06 mag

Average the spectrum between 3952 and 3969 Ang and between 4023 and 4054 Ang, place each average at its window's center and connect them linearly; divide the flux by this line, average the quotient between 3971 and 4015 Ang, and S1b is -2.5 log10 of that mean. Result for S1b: -0.04 mag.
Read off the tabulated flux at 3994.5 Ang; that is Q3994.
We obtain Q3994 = 27.03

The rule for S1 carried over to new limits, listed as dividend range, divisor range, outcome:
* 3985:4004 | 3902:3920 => 1.07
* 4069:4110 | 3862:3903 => 1.14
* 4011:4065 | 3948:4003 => 1.21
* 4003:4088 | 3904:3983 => 1.21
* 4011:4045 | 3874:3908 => 1.25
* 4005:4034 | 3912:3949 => 1.14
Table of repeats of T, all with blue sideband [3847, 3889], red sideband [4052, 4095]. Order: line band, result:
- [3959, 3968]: 0.25 mag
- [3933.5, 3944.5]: 0.13 mag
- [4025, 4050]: -0.07 mag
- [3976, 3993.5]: 0.01 mag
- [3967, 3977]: 0.32 mag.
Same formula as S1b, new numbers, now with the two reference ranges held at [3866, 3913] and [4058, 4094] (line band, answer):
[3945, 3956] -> -0.04 mag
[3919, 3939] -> 0.05 mag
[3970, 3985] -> 0.20 mag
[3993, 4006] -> -0.03 mag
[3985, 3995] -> -0.09 mag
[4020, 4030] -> -0.01 mag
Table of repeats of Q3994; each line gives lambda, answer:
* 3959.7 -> 21.35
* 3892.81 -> 19.58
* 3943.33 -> 32.31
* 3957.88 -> 24.07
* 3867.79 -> 30.62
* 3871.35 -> 34.6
